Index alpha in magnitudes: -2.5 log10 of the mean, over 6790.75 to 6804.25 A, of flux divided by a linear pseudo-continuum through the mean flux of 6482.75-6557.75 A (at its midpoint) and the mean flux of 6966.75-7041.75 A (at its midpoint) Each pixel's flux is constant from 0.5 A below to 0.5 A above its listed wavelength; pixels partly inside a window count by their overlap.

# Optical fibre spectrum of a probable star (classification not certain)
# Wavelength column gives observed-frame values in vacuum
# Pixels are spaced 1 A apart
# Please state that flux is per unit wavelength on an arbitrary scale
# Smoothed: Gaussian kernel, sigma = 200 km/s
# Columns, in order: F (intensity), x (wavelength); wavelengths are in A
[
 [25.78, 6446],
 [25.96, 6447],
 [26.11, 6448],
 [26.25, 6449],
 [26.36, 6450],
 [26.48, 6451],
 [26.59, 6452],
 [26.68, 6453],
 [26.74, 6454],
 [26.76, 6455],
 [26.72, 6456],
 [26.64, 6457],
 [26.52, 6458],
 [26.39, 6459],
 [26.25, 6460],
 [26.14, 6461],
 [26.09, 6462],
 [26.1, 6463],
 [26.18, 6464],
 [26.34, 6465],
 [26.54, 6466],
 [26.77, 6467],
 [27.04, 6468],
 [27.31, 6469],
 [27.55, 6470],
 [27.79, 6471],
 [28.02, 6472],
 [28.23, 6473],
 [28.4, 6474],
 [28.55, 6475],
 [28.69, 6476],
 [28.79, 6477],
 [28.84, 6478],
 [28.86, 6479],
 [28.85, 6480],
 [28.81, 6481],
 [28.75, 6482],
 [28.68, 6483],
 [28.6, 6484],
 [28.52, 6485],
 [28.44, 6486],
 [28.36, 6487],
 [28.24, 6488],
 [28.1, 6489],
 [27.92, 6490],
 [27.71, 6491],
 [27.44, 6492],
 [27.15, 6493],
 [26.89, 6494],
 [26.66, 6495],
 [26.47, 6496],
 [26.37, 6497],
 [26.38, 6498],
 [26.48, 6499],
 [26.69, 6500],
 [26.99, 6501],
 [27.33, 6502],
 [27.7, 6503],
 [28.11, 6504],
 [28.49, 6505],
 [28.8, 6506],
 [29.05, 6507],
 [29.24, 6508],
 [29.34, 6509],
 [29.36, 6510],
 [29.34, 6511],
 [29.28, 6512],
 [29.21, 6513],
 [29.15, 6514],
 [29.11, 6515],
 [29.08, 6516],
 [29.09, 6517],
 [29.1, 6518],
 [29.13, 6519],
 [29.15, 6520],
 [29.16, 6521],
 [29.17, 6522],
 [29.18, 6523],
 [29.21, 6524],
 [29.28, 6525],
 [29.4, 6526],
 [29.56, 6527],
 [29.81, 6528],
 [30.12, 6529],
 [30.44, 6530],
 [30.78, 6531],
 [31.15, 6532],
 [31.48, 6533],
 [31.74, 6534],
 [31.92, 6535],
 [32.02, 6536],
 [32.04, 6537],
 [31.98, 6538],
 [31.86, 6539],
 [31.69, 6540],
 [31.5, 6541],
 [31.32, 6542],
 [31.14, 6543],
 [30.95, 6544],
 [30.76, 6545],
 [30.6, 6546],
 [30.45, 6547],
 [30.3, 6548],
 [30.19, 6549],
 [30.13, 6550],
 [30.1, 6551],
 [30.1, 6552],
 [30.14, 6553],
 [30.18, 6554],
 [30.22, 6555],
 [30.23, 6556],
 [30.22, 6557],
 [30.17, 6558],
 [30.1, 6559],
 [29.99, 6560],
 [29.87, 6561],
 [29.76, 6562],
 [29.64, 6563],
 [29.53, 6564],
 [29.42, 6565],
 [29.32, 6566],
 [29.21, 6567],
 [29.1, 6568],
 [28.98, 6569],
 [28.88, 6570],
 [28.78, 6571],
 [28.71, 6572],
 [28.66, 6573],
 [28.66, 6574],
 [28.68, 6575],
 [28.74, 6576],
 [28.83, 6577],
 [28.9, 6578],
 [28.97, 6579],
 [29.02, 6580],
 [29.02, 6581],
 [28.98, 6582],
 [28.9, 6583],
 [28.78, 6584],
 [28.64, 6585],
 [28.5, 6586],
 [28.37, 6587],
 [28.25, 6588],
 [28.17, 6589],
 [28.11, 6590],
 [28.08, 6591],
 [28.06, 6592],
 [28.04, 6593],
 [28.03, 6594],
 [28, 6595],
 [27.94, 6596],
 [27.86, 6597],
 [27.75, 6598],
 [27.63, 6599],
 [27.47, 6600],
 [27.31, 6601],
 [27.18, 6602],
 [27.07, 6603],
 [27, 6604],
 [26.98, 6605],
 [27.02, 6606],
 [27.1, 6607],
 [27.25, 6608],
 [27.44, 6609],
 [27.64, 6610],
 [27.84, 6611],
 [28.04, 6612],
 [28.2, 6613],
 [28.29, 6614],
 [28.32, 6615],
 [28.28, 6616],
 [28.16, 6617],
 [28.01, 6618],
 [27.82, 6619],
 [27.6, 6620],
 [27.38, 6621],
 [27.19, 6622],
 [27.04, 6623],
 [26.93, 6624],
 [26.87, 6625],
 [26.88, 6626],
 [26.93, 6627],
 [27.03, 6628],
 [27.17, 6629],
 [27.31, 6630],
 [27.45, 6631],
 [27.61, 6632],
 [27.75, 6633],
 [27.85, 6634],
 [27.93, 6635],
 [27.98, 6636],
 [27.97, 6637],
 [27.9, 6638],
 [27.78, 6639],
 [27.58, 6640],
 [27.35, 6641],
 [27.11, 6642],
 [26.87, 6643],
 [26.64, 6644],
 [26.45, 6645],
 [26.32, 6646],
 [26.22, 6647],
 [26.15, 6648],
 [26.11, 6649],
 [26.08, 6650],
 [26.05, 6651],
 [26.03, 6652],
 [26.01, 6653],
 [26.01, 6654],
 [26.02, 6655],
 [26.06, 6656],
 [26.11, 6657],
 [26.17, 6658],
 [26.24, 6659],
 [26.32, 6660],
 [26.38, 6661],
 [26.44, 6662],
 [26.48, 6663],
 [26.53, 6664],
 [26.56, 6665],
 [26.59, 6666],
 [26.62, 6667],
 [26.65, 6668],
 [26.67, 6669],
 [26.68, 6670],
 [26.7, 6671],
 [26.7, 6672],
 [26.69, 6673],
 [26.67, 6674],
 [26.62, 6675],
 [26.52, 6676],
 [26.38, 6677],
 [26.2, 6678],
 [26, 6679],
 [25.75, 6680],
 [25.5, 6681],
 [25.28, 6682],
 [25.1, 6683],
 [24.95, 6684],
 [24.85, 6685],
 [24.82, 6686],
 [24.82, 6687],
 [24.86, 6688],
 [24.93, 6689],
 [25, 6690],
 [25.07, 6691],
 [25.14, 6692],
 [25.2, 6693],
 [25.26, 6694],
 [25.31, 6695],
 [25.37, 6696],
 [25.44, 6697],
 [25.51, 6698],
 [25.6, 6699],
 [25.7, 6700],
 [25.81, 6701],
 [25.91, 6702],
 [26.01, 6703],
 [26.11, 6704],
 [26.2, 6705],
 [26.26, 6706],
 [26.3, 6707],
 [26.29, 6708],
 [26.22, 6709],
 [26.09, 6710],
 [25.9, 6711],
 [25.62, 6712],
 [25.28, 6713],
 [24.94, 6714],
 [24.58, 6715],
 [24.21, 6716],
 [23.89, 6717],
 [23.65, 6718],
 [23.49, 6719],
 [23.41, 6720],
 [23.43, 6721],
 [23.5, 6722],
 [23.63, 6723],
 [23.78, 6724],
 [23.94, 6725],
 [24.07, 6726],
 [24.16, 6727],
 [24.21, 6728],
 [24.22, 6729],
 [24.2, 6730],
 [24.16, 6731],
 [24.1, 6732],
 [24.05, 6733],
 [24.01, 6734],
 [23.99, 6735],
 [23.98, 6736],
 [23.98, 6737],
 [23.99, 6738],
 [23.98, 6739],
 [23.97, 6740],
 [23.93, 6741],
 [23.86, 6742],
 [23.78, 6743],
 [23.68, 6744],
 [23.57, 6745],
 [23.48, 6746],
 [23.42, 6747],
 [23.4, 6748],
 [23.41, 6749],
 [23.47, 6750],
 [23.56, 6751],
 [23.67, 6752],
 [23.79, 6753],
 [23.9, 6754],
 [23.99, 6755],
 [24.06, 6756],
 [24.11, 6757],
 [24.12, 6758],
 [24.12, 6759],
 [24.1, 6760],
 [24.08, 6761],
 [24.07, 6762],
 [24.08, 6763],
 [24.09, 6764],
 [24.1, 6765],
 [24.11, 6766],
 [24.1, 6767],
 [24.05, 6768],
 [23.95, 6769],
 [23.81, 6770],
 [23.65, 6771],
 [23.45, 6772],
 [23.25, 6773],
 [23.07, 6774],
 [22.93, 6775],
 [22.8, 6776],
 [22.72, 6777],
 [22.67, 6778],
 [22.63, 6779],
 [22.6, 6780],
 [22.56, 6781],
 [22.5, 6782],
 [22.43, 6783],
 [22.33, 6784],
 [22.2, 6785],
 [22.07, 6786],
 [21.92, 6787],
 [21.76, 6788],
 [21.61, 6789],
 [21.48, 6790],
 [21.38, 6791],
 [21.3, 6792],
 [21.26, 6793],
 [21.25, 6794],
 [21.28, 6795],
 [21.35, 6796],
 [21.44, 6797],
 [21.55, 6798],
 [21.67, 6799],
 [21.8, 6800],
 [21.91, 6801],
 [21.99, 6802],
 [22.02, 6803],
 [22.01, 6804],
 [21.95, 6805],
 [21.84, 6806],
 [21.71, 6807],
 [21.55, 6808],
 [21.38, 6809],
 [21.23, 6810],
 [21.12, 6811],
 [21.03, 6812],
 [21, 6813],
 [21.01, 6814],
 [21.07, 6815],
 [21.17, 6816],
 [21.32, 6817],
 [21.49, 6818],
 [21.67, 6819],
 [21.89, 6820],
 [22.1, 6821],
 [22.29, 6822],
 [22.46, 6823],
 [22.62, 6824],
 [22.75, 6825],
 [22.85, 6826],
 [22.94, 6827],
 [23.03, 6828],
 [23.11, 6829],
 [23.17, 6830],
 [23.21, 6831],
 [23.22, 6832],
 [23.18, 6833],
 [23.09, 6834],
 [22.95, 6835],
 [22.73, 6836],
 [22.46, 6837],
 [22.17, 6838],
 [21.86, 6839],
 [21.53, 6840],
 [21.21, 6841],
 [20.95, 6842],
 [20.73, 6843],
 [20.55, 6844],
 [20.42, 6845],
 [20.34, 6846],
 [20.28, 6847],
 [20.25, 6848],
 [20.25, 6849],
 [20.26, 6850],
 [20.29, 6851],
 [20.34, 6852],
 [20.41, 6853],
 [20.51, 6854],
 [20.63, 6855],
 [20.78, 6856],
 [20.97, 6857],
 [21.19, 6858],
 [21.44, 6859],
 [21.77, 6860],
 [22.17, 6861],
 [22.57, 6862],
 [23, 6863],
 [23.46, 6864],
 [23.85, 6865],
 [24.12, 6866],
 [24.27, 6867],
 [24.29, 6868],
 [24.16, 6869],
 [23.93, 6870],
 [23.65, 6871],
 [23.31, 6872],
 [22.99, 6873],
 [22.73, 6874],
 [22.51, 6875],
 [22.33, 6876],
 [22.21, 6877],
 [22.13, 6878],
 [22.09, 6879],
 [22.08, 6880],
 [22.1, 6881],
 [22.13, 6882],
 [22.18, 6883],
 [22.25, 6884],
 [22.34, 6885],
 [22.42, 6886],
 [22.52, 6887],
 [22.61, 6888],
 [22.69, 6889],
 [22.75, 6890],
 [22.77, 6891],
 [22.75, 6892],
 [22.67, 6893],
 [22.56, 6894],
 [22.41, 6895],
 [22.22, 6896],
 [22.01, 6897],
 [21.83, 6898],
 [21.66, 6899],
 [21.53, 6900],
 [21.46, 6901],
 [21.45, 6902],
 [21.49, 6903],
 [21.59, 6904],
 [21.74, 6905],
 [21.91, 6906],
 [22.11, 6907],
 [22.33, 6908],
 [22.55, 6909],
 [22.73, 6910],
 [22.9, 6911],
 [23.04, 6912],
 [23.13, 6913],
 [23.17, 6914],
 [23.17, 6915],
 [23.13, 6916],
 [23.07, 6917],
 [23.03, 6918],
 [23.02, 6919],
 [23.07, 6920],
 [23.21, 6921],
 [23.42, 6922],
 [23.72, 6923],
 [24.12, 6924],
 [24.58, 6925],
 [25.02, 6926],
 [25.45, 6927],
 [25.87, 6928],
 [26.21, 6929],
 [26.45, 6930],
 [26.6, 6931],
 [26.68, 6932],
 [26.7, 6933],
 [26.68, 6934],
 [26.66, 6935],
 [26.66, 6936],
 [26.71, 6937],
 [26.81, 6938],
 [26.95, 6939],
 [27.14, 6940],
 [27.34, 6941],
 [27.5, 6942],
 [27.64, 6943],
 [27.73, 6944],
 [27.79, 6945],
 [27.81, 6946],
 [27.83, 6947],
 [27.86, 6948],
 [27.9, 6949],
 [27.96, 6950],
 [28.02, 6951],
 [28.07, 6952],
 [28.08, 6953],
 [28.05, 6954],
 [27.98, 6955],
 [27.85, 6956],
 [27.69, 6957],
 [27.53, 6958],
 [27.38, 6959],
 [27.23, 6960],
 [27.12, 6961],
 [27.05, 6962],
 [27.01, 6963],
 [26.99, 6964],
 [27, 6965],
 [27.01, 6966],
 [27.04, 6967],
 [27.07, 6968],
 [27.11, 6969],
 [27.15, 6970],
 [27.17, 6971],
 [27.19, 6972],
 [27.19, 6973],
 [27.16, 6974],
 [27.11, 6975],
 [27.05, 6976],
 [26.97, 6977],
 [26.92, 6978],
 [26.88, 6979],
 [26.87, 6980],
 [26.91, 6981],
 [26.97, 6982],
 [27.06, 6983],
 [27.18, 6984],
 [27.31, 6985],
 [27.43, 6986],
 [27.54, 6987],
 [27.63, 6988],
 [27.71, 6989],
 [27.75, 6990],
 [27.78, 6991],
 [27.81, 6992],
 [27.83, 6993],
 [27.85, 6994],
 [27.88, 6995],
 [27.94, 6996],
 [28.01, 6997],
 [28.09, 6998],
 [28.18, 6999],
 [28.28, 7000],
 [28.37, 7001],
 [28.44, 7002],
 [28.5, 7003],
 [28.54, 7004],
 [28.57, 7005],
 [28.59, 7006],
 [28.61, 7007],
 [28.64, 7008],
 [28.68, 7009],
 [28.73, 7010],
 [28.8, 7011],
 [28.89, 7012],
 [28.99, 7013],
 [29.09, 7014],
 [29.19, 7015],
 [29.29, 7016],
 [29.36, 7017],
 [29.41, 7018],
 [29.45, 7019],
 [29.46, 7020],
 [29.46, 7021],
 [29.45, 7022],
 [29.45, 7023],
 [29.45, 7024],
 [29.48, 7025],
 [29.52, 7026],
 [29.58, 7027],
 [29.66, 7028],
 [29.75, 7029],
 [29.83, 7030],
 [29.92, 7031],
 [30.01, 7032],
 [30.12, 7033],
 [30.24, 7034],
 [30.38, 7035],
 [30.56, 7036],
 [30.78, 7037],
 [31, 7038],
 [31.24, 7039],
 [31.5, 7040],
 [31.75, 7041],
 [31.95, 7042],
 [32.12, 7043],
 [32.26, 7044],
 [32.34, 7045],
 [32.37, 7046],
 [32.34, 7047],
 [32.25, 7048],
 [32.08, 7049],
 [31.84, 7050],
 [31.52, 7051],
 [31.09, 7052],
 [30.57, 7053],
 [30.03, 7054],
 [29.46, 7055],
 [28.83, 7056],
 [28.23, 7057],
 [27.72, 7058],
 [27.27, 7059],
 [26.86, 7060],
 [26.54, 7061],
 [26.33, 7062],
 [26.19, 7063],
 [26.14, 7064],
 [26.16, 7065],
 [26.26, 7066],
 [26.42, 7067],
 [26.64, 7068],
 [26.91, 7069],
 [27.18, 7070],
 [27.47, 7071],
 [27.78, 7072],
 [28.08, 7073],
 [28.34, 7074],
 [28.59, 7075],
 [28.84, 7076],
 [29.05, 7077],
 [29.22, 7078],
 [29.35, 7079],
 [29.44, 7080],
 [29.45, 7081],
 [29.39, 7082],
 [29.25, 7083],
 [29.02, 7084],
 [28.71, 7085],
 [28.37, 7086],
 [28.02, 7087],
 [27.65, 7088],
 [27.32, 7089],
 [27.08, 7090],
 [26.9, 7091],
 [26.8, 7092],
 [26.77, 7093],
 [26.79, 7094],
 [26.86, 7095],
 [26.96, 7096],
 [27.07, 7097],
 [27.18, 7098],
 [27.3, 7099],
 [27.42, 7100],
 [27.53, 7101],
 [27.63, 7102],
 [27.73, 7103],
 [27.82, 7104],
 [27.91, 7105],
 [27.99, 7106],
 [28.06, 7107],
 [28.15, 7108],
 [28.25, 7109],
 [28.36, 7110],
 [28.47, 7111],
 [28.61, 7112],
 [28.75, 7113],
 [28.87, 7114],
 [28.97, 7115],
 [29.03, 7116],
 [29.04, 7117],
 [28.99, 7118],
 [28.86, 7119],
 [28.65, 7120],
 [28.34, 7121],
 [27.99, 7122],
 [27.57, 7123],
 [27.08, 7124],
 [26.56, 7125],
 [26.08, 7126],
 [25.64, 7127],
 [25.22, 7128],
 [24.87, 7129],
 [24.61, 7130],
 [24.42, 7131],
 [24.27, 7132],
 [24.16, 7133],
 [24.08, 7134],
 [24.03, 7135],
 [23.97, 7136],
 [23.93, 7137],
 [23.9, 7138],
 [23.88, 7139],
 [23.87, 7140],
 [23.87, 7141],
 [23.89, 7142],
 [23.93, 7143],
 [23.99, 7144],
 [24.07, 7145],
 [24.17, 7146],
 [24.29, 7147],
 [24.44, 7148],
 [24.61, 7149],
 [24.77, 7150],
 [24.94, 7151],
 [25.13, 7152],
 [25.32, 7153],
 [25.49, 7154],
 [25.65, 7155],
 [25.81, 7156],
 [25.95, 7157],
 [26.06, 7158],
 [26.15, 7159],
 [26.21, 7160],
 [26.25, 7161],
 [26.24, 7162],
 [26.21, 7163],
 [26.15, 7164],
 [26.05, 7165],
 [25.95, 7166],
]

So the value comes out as 0.32 mag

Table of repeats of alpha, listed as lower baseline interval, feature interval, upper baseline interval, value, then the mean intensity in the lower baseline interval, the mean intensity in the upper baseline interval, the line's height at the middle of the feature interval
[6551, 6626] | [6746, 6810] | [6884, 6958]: 0.16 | 28.5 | 24.6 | 26.3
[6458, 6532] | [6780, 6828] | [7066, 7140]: 0.26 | 28.2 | 27.3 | 27.8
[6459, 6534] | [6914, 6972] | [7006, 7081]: 0.11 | 28.3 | 29.3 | 29.2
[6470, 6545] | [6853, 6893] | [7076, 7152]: 0.23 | 29.1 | 26.8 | 27.7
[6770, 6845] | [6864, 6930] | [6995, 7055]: 0.11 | 22.1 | 29.9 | 25.3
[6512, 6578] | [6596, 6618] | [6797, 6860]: 0.02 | 30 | 21.6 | 28.1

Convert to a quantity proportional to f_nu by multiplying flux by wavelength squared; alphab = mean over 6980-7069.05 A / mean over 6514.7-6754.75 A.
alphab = 1.20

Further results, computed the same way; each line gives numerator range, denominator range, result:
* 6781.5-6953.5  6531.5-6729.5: 0.90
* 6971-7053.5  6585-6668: 1.20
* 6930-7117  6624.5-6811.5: 1.26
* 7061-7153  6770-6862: 1.34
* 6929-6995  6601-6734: 1.14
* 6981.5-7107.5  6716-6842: 1.36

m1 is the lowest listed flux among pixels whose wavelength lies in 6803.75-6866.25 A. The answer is 20.25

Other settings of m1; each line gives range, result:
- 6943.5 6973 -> 26.99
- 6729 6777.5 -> 22.72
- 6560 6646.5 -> 26.32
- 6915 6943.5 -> 23.02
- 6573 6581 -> 28.66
